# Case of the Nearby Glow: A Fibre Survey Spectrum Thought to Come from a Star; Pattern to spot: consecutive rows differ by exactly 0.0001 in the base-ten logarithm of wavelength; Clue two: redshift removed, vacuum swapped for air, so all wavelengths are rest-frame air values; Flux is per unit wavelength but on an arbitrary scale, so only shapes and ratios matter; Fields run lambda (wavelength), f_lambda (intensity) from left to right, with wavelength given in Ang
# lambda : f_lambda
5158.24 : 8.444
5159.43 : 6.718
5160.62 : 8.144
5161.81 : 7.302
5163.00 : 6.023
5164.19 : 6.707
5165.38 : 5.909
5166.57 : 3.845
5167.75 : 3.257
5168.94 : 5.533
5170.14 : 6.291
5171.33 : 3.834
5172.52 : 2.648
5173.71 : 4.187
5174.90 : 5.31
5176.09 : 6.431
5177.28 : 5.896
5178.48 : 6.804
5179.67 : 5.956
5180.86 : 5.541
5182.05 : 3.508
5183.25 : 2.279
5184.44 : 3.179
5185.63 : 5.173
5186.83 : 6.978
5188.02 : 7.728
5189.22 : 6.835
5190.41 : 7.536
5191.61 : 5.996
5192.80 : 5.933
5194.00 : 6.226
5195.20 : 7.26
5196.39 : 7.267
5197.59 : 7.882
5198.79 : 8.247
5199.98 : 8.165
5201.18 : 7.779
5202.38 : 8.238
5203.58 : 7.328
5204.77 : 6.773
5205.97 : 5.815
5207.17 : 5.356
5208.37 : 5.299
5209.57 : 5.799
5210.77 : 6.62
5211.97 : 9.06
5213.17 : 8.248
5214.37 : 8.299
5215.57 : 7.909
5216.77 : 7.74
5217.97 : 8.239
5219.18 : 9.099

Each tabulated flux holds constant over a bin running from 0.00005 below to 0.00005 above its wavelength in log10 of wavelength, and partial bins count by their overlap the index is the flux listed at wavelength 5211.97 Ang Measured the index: 9.06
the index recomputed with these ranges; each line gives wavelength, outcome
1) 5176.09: 6.431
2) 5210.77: 6.62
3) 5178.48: 6.804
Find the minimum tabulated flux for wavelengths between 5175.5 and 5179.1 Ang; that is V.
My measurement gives 5.896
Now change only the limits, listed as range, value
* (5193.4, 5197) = 6.226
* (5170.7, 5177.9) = 2.648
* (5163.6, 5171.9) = 3.257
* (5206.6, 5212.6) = 5.299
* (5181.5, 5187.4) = 2.279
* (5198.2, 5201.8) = 7.779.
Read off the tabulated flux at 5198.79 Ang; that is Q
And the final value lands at 8.247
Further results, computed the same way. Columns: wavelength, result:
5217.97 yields 8.239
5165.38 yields 5.909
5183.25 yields 2.279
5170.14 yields 6.291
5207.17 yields 5.356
